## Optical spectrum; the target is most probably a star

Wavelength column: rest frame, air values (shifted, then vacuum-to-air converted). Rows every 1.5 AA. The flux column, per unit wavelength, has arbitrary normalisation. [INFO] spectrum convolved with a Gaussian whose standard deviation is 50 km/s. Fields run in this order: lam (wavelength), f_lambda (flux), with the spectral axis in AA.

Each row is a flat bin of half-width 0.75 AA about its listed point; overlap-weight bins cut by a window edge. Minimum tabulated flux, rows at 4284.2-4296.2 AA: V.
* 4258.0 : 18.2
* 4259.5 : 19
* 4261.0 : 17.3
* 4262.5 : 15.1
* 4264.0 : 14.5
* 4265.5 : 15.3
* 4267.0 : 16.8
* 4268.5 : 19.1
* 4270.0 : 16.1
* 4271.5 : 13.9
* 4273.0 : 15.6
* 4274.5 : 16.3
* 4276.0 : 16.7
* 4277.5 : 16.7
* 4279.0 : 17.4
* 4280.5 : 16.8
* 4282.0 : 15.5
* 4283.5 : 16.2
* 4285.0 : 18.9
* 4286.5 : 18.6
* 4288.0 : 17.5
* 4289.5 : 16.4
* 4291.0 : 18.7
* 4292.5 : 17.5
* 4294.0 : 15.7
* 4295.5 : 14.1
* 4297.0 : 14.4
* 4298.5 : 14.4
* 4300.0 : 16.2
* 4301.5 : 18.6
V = 14.1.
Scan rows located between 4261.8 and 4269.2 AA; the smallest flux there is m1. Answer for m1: 14.5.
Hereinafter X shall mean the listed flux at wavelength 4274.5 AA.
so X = 16.3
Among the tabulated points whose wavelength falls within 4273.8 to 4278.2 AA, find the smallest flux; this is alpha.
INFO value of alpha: 16.3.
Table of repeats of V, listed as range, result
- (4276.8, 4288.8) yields 15.5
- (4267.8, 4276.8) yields 13.9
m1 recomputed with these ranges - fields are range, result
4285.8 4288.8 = 17.5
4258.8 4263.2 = 15.1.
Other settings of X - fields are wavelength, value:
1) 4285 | 18.9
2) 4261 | 17.3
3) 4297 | 14.4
